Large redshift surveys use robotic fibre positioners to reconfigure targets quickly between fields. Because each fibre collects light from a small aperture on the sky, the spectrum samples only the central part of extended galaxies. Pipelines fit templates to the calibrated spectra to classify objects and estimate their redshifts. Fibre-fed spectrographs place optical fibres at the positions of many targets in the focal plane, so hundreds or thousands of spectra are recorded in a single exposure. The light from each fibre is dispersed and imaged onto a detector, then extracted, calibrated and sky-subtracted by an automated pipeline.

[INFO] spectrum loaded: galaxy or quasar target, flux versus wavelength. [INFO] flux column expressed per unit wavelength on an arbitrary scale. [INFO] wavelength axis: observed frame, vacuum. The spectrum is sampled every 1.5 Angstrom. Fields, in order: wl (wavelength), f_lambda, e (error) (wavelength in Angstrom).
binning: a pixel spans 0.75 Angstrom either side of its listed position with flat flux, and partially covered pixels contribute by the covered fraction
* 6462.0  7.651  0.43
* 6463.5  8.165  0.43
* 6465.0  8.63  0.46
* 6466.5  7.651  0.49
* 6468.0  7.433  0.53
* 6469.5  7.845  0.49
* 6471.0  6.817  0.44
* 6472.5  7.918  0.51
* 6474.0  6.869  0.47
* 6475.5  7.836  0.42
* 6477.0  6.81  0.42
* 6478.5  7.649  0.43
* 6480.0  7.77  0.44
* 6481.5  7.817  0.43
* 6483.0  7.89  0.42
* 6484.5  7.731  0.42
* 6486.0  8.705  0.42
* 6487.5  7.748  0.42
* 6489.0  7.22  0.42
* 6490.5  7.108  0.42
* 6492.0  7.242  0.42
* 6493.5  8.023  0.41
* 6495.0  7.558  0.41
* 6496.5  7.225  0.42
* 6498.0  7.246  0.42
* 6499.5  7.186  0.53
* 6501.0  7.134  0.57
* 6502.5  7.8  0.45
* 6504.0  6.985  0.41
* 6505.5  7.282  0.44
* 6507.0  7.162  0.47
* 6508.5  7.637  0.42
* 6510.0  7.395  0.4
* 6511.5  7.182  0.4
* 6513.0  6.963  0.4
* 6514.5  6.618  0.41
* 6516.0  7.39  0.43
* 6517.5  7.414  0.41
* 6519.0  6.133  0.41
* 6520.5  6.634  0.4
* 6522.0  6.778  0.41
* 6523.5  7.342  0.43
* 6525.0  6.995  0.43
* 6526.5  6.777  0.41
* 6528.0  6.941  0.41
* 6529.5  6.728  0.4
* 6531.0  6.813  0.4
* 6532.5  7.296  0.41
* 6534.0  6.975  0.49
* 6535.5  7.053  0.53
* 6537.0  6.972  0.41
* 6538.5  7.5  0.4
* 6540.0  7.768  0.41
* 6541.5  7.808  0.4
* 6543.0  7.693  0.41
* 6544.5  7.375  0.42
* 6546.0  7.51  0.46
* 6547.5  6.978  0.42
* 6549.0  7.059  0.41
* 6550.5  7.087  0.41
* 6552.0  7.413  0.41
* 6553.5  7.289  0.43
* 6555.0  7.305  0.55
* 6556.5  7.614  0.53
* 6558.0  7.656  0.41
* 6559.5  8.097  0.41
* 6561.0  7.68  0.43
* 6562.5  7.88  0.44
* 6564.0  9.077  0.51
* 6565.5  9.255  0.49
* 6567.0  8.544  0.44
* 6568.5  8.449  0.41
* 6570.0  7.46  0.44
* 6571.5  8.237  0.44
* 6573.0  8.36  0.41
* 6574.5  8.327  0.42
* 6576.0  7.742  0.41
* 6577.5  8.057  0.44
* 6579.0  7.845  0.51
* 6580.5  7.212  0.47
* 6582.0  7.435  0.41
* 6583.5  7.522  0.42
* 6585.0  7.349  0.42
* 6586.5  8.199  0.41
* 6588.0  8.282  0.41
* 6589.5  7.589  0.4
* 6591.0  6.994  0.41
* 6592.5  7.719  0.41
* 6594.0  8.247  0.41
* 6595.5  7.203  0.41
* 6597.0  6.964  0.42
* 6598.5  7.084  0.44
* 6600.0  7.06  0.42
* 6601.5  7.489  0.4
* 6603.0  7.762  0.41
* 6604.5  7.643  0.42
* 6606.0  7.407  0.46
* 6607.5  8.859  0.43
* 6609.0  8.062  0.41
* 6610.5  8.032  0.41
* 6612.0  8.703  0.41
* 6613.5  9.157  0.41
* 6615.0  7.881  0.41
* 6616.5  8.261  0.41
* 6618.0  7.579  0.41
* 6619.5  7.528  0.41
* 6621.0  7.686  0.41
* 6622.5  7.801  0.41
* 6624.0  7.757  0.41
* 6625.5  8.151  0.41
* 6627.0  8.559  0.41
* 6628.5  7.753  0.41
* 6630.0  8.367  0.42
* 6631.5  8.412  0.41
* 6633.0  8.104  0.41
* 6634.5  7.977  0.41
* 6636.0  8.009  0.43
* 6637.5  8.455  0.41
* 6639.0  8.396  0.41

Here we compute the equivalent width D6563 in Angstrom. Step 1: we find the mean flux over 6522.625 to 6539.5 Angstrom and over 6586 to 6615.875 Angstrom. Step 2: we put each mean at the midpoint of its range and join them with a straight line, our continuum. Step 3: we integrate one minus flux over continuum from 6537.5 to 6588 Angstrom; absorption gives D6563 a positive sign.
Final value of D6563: -2.7 Angstrom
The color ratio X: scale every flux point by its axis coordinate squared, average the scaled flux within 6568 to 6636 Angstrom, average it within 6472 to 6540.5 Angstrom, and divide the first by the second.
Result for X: 1.11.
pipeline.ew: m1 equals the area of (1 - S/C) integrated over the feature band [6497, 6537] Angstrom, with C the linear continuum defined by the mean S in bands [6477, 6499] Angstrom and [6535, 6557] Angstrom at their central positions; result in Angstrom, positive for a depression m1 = 2.2 Angstrom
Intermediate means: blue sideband 7.6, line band 7.07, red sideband 7.36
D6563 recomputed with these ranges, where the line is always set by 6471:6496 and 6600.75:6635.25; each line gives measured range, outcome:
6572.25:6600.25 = 0.99 Angstrom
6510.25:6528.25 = 1.79 Angstrom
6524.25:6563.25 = 2.38 Angstrom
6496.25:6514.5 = 1.01 Angstrom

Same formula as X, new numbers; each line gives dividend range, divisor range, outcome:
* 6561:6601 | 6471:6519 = 1.09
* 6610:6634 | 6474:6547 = 1.15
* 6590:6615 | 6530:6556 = 1.09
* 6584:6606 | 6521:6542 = 1.08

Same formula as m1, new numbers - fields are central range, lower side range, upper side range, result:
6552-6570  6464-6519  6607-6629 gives -0.5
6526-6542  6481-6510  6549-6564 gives 0.9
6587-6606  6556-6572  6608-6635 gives 1.5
